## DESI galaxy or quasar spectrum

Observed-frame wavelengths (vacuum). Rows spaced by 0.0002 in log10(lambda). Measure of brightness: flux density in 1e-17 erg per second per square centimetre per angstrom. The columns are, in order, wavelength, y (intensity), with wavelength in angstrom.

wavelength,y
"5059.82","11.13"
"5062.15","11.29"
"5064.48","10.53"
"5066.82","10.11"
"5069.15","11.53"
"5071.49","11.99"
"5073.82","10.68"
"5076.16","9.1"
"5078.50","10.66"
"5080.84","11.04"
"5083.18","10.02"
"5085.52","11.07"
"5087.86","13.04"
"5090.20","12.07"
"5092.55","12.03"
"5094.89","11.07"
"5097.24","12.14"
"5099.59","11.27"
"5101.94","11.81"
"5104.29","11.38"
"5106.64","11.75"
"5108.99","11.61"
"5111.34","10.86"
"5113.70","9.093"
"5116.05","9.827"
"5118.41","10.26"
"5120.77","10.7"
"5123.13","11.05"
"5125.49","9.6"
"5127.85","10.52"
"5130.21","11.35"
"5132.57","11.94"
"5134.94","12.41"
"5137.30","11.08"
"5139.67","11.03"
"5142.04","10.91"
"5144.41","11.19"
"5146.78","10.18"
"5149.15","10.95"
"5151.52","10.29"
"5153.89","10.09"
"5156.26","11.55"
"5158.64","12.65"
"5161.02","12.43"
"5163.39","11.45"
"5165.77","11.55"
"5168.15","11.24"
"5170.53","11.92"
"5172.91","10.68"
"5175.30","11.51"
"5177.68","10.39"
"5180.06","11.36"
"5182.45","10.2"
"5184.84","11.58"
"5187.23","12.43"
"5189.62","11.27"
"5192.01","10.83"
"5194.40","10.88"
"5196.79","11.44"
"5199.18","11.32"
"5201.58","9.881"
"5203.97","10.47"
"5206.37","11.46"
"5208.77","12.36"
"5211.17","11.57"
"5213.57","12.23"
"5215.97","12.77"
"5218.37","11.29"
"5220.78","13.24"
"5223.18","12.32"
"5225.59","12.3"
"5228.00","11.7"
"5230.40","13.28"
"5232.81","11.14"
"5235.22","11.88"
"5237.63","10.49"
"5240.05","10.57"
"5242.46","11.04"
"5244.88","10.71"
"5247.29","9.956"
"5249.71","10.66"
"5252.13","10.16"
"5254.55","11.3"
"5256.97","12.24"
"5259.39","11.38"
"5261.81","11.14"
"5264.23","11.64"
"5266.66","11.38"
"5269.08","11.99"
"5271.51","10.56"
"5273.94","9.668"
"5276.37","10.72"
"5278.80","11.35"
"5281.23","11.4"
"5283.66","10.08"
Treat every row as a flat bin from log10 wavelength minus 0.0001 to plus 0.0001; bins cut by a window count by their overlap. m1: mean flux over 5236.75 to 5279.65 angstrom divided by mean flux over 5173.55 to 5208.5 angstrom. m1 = 1.0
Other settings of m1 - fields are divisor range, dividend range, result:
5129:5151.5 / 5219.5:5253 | 1.02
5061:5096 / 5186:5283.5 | 1.02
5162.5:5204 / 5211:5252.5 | 1.04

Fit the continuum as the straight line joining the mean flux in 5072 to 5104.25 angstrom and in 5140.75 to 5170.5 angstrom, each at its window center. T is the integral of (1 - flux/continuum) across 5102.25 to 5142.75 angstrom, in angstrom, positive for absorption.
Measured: 1.2 angstrom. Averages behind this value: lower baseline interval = 11.3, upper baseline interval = 11.2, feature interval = 10.9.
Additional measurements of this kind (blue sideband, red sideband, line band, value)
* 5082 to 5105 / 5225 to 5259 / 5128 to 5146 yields 0.2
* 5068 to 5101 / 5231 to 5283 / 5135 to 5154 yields 0.6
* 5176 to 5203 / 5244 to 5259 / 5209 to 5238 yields -3.0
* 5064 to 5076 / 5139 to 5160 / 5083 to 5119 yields -1.2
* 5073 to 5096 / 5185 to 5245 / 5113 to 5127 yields 1.4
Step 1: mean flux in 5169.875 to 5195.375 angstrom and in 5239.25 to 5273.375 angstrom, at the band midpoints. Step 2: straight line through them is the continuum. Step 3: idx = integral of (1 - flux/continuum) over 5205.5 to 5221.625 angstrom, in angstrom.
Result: -1.5 angstrom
